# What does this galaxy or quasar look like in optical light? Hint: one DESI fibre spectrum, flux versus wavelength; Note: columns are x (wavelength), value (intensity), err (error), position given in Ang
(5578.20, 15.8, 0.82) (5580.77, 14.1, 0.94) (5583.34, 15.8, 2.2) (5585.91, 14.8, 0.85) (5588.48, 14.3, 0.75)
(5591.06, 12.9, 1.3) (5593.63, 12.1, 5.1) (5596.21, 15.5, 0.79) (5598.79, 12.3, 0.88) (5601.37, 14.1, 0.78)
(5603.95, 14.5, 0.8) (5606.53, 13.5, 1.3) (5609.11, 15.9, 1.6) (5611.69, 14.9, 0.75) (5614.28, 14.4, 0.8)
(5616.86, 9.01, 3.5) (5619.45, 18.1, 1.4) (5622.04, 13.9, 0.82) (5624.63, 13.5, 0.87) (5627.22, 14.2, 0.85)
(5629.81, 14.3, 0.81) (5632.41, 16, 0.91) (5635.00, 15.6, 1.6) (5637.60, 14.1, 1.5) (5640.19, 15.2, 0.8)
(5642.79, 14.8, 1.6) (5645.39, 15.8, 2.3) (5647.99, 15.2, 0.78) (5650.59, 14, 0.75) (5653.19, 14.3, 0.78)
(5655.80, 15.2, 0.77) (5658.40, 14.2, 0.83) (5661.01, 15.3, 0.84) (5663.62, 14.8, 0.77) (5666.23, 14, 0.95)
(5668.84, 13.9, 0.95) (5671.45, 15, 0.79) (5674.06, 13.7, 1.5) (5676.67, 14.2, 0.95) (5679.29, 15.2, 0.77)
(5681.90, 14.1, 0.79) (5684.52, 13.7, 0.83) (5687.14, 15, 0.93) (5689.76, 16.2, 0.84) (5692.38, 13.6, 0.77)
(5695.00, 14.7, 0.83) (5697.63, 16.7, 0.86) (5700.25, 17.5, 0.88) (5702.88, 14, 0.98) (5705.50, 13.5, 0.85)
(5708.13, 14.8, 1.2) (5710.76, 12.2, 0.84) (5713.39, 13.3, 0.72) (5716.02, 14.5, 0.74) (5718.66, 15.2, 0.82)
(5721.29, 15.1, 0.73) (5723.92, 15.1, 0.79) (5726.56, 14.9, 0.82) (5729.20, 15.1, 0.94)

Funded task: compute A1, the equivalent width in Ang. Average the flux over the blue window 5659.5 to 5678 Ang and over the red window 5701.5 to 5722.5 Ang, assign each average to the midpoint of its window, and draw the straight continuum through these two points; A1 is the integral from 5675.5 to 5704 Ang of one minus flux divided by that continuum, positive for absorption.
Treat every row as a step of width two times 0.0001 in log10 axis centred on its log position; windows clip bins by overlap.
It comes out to -1.5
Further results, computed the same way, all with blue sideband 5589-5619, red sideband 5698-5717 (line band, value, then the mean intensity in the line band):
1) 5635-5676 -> -1.8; 14.7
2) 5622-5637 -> -0.8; 14.6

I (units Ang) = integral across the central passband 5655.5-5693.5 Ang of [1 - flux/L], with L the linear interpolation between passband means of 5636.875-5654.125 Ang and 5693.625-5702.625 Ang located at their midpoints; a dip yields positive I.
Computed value 2.3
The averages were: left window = 14.8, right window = 16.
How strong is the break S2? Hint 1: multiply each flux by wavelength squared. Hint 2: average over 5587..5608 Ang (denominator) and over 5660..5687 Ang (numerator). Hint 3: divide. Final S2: 1.08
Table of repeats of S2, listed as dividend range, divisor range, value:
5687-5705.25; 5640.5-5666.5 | 1.05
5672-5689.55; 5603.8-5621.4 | 1.04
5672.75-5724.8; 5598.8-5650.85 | 1.03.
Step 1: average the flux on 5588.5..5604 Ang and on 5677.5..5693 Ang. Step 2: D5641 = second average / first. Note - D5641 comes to 1.08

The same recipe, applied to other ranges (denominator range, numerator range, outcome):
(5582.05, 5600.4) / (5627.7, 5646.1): 1.08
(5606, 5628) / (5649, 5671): 1.02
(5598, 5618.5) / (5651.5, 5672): 1.06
